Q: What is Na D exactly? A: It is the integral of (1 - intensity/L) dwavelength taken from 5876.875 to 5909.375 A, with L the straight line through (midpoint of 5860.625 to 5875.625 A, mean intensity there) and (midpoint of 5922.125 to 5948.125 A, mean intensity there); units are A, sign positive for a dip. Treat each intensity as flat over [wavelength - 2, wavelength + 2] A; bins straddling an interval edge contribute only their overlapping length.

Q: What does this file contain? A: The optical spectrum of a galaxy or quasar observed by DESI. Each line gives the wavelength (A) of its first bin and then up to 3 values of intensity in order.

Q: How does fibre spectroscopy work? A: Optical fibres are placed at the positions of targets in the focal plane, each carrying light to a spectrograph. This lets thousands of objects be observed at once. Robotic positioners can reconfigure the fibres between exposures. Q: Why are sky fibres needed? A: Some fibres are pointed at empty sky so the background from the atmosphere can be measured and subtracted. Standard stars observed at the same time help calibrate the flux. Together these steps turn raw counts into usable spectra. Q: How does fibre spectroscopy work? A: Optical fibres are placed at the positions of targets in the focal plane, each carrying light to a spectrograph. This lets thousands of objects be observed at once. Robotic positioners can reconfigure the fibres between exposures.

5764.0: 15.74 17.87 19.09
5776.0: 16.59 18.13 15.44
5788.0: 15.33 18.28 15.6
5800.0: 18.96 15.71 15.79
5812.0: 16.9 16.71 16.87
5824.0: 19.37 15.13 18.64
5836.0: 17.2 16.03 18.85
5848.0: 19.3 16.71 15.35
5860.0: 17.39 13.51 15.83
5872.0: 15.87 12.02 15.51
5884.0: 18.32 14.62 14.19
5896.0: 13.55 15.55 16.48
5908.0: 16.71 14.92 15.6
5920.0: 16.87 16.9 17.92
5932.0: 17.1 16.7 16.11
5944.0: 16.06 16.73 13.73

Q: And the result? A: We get 0.3 A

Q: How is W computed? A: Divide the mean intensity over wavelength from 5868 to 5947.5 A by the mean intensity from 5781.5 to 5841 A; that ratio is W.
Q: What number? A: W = 0.9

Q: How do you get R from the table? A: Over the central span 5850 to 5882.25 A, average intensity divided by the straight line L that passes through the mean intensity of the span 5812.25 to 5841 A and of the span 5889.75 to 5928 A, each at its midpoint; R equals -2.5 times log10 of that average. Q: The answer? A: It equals 0.08 mag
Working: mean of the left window 17.2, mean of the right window 15.8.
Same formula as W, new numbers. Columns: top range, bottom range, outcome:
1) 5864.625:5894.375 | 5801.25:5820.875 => 0.92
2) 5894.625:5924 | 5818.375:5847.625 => 0.90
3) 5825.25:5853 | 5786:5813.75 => 1.05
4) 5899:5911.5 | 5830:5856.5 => 0.92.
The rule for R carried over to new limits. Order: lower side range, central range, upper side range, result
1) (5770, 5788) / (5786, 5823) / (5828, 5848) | 0.04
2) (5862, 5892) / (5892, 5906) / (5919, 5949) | 0.05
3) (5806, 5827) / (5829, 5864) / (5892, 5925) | -0.04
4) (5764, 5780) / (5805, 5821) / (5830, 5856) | 0.07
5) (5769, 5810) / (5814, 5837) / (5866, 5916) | -0.06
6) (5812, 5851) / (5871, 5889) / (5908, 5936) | 0.12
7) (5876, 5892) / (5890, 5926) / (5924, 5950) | 0.03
